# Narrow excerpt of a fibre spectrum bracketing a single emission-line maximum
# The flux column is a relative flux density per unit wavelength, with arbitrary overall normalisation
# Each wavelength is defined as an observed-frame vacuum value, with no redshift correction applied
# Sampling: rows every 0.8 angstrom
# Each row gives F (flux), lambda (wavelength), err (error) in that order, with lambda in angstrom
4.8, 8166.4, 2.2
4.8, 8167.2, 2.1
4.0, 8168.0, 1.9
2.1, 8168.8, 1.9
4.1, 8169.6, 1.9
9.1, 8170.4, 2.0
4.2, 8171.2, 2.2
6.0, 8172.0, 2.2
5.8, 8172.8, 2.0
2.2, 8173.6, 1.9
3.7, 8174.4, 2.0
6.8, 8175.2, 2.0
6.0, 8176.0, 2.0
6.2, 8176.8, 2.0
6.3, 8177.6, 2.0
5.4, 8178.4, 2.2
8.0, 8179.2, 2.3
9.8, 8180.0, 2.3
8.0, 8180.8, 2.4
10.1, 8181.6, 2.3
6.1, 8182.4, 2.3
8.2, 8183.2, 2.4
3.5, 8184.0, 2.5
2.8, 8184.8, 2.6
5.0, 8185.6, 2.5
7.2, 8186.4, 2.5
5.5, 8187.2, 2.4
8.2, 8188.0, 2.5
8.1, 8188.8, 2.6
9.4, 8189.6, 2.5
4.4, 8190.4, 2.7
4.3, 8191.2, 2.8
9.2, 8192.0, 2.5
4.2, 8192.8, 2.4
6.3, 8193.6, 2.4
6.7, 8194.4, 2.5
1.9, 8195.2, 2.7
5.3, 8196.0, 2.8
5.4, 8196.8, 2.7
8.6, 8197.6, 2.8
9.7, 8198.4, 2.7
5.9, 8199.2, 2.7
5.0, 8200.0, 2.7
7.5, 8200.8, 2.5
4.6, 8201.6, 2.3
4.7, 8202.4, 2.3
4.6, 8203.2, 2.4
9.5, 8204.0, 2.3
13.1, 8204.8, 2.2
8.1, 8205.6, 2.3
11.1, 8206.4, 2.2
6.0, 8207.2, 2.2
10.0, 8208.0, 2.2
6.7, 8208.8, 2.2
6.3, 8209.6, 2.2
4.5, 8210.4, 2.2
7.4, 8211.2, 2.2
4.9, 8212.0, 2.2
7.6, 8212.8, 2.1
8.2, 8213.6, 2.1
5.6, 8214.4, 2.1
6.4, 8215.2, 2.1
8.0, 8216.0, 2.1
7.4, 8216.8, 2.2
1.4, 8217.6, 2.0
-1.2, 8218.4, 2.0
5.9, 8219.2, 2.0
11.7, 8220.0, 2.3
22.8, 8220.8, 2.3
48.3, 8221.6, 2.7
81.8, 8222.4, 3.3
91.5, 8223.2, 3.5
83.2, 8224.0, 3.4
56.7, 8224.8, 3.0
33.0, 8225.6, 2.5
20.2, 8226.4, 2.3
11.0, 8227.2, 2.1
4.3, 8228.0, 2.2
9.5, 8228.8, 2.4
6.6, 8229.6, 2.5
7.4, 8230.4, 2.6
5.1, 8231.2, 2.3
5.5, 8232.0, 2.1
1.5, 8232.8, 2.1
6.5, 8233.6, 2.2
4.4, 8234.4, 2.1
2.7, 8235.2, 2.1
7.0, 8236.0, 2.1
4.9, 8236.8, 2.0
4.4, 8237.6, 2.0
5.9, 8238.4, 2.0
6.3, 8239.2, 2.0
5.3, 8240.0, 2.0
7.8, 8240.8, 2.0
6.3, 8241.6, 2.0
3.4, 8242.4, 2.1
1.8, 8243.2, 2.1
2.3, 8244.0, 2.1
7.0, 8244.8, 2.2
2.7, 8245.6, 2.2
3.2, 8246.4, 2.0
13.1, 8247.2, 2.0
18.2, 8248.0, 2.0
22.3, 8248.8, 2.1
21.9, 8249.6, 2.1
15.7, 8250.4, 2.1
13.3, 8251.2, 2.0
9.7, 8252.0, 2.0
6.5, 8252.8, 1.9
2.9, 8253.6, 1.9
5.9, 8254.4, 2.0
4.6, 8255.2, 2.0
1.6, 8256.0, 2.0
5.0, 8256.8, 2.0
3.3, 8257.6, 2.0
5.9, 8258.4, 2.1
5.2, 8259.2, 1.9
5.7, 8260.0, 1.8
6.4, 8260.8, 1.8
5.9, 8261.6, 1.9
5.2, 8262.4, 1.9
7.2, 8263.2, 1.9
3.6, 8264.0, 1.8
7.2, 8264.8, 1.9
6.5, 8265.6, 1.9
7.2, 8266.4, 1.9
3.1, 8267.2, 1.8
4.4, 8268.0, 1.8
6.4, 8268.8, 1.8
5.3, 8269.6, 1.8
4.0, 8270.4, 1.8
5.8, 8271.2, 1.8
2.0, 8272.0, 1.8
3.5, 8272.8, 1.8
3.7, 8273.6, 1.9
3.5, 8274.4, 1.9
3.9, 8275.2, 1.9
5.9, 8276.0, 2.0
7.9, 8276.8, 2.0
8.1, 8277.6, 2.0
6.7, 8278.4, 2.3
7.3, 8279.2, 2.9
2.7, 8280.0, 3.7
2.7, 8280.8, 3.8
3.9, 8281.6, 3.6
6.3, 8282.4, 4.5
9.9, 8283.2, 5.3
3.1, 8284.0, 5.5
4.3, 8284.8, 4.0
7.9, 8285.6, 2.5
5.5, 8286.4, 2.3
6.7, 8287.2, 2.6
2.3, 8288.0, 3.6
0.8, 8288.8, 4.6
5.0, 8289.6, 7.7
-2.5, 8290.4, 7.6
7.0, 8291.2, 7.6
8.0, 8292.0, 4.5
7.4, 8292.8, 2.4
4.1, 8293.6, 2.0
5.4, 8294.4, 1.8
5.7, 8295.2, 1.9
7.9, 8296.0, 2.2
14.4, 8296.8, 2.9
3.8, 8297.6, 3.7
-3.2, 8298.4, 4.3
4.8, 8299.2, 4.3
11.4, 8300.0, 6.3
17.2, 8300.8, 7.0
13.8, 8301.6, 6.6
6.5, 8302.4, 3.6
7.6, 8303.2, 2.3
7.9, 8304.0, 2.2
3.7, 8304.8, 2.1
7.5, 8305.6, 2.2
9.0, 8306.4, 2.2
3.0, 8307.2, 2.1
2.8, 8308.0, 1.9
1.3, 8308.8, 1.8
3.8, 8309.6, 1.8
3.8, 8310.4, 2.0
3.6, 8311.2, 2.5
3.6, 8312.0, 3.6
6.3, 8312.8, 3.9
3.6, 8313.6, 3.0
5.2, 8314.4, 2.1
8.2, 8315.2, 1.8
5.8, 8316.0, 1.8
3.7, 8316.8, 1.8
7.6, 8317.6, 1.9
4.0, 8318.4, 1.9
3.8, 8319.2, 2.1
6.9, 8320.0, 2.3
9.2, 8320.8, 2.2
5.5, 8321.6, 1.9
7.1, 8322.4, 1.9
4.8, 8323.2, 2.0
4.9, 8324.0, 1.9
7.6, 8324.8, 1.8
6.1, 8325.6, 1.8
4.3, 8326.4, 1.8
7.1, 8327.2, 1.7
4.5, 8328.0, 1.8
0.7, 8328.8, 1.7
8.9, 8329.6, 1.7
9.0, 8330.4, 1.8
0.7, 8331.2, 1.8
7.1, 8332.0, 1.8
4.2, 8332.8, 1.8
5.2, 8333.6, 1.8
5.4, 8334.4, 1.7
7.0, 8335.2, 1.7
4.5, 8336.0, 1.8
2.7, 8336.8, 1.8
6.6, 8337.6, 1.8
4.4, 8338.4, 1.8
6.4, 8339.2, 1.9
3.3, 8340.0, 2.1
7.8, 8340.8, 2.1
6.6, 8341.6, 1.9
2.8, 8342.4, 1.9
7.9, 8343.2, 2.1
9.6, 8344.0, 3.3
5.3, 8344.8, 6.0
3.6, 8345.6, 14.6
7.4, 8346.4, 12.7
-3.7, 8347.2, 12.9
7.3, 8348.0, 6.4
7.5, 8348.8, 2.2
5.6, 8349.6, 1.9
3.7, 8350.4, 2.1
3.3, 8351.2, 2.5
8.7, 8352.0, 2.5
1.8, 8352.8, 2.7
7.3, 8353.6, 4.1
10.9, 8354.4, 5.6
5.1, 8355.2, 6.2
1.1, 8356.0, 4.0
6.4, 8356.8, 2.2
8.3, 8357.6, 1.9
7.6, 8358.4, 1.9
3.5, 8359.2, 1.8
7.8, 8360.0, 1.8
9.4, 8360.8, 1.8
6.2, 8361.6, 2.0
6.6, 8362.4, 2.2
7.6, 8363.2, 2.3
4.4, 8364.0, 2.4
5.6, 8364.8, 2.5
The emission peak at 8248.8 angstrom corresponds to [N II]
